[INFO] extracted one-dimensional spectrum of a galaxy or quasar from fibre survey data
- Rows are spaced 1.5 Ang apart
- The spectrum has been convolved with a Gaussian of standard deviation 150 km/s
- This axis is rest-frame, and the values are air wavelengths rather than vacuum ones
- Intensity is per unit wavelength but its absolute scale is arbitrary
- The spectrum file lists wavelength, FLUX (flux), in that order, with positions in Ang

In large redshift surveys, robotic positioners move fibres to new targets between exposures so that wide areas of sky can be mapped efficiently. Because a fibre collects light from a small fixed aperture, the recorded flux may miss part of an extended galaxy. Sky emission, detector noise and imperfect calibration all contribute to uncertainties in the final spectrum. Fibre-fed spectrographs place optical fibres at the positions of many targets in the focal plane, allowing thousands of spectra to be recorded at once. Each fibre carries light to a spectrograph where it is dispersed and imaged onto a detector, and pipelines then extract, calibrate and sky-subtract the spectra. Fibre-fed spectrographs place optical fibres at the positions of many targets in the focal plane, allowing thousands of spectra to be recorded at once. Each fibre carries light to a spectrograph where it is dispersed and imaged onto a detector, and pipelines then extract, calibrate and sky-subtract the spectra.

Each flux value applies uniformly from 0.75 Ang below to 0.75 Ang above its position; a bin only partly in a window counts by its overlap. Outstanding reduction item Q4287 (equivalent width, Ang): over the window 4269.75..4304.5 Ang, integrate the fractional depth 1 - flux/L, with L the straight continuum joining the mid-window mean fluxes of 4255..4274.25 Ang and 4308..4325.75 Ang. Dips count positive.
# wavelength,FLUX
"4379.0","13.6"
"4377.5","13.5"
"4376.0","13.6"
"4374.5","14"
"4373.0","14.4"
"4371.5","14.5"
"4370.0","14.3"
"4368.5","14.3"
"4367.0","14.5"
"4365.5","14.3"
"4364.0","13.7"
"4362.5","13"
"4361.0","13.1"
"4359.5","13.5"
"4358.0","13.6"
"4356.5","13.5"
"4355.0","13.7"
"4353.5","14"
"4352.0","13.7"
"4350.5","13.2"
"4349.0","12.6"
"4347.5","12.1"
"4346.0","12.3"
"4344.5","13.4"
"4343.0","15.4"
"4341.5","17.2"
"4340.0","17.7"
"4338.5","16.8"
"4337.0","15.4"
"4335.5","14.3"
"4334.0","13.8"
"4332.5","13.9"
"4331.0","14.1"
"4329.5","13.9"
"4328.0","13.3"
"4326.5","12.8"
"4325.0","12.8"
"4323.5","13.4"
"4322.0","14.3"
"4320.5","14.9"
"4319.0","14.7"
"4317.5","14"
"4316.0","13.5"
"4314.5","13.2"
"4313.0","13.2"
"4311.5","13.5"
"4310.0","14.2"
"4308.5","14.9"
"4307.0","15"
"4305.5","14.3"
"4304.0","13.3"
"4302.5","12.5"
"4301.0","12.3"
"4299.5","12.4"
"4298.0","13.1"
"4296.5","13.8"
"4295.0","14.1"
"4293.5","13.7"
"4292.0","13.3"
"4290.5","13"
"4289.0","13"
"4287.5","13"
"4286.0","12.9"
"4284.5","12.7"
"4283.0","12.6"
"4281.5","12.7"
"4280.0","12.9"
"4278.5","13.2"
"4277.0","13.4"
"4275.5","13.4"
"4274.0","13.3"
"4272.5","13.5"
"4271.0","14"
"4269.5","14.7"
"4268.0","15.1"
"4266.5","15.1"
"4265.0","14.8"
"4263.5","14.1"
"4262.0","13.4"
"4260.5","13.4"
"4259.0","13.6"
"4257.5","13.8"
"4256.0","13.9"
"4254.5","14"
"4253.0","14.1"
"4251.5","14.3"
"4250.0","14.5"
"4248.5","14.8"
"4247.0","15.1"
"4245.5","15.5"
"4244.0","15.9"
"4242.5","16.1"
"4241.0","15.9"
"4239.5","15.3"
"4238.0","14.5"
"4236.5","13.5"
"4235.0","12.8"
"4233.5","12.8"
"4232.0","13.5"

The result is 2.06 Ang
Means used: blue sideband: 14.1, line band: 13.2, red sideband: 13.9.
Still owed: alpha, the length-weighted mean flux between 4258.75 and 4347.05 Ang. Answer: 13.8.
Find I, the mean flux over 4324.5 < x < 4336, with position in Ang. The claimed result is 13.6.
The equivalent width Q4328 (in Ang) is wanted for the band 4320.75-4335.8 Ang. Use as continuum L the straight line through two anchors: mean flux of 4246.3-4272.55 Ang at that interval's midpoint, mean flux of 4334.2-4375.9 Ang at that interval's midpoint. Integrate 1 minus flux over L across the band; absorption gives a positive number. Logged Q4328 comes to 0.5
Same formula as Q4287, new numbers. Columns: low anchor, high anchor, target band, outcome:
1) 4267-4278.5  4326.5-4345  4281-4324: 2.6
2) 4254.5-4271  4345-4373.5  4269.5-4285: 0.9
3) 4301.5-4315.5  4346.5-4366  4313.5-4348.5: -1.7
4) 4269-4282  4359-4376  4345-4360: 0.7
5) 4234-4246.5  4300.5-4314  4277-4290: 1.1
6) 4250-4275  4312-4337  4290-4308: 0.6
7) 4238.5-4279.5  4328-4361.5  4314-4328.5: 0.5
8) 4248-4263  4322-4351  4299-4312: 0.4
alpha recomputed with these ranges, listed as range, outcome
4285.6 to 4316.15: 13.4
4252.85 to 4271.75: 14.2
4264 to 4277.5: 14.2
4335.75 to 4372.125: 14.2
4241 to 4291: 14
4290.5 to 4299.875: 13.4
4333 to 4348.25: 14.8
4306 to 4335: 13.9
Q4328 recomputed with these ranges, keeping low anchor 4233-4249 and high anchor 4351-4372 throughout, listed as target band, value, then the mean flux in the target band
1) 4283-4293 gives 1.0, 13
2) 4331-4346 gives -1.2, 15.1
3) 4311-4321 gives 0.2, 13.8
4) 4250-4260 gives 0.5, 14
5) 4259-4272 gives 0.3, 14.3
